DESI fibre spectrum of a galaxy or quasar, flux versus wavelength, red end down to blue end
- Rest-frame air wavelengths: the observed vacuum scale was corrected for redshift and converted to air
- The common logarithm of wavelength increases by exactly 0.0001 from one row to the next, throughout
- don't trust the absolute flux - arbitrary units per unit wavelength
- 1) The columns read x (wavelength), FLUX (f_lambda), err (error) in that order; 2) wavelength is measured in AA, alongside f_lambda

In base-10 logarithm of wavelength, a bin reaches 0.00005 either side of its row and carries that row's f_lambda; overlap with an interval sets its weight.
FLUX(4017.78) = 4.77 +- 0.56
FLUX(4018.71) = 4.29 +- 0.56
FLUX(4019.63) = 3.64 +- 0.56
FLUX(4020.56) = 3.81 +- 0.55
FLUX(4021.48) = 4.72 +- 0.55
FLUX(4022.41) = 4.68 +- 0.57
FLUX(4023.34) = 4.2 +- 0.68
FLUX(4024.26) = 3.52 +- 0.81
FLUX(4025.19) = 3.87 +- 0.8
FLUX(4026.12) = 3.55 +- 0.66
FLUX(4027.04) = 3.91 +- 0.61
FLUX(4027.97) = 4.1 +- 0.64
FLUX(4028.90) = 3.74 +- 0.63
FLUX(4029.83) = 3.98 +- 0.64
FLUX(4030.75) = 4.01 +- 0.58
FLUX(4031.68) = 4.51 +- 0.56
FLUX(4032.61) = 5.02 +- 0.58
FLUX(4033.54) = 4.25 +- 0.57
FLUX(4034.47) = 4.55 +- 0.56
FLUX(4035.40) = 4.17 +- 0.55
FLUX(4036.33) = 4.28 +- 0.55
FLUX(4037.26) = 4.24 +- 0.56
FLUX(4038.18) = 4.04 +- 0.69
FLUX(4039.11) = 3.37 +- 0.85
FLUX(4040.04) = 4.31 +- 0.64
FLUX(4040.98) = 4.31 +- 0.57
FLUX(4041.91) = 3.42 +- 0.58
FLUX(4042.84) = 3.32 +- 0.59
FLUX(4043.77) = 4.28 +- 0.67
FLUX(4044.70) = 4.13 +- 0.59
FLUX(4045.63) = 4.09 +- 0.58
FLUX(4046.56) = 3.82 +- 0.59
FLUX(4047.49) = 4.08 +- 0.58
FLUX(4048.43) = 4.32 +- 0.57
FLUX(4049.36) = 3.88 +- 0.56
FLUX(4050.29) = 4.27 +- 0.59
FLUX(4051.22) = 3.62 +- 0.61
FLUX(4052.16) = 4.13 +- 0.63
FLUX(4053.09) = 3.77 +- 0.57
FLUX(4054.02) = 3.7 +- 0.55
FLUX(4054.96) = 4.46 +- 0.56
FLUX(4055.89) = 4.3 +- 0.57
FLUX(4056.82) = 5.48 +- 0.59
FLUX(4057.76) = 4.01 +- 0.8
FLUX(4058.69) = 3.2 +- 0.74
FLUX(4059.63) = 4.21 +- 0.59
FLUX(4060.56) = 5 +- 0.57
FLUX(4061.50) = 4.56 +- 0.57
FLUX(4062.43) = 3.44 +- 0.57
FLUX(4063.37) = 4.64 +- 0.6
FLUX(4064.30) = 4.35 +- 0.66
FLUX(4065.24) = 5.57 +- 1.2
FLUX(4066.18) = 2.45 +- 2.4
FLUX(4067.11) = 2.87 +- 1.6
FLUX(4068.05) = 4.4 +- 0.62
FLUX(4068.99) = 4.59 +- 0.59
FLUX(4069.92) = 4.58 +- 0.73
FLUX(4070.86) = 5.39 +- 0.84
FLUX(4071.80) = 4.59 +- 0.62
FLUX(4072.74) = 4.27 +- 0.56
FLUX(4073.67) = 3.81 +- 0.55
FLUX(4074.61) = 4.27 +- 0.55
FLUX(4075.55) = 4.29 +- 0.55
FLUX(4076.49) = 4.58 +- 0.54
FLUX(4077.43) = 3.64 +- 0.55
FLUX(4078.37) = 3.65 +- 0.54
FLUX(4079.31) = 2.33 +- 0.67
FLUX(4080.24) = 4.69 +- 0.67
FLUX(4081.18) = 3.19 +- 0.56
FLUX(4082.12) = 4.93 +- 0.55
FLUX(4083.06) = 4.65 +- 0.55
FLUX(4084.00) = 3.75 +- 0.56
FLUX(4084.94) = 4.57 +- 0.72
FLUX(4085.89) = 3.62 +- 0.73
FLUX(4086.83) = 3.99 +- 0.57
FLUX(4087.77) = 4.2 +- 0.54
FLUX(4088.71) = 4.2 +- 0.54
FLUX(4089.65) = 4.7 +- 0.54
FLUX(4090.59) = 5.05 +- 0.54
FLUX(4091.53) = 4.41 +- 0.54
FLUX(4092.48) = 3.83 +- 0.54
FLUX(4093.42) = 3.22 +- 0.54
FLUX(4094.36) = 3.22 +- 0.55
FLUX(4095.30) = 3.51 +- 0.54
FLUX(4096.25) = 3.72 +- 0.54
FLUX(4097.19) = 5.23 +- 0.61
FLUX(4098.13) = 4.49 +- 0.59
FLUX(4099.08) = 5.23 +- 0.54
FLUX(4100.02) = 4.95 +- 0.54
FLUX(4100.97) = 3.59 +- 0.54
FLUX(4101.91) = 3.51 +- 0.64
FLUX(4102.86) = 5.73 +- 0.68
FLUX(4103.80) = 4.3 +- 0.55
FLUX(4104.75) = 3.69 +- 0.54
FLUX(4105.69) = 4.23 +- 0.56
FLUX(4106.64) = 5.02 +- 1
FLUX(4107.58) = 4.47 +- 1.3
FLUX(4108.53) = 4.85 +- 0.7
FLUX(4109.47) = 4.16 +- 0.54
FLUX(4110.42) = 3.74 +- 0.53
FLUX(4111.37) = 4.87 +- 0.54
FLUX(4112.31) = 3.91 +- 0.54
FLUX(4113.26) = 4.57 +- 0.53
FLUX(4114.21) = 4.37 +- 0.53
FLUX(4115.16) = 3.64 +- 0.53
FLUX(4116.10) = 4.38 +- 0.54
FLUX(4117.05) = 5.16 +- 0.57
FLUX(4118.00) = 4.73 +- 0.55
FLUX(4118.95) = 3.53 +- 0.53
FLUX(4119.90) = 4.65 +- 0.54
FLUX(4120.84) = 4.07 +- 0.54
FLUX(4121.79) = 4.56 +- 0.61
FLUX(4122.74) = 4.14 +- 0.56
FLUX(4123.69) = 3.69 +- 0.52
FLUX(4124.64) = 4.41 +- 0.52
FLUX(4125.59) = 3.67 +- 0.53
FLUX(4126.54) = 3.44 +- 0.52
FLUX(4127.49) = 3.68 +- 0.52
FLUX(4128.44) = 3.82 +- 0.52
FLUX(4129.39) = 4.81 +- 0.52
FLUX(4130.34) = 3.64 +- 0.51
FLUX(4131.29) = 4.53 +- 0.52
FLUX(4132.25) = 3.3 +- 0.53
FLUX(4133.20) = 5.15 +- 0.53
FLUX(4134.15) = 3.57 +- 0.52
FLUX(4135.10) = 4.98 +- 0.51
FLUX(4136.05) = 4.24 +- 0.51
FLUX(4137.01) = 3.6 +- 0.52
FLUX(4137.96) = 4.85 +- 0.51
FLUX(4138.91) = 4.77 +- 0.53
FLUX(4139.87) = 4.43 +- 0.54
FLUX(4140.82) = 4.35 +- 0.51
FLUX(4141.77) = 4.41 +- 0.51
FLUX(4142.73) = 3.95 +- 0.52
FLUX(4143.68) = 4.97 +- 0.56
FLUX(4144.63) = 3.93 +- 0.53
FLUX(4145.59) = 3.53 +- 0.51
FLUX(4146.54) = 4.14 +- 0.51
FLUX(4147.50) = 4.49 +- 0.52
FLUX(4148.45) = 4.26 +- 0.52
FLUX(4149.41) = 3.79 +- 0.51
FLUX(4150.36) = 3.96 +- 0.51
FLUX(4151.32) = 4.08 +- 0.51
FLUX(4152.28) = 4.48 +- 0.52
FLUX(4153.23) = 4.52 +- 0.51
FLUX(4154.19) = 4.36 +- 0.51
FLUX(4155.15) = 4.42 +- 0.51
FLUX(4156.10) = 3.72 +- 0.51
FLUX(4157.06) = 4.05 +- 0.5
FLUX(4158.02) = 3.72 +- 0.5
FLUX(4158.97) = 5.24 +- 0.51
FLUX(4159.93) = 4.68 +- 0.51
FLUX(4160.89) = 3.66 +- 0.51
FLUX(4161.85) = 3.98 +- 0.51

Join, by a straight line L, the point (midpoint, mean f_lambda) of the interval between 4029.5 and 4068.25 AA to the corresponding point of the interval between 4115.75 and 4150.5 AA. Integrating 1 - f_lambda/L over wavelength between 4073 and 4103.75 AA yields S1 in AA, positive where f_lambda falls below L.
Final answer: 0.0 AA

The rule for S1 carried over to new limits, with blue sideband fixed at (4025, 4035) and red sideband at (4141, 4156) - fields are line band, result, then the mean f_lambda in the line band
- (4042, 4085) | 0.4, 4.12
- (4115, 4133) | 0.3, 4.12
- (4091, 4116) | -0.4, 4.25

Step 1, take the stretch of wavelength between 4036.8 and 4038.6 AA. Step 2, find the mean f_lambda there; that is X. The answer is 4.16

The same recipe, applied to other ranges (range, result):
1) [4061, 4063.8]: 4.21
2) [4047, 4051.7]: 4.03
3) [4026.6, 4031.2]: 3.95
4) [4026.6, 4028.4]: 4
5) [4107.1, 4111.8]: 4.42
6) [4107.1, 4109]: 4.67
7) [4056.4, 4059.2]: 4.2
